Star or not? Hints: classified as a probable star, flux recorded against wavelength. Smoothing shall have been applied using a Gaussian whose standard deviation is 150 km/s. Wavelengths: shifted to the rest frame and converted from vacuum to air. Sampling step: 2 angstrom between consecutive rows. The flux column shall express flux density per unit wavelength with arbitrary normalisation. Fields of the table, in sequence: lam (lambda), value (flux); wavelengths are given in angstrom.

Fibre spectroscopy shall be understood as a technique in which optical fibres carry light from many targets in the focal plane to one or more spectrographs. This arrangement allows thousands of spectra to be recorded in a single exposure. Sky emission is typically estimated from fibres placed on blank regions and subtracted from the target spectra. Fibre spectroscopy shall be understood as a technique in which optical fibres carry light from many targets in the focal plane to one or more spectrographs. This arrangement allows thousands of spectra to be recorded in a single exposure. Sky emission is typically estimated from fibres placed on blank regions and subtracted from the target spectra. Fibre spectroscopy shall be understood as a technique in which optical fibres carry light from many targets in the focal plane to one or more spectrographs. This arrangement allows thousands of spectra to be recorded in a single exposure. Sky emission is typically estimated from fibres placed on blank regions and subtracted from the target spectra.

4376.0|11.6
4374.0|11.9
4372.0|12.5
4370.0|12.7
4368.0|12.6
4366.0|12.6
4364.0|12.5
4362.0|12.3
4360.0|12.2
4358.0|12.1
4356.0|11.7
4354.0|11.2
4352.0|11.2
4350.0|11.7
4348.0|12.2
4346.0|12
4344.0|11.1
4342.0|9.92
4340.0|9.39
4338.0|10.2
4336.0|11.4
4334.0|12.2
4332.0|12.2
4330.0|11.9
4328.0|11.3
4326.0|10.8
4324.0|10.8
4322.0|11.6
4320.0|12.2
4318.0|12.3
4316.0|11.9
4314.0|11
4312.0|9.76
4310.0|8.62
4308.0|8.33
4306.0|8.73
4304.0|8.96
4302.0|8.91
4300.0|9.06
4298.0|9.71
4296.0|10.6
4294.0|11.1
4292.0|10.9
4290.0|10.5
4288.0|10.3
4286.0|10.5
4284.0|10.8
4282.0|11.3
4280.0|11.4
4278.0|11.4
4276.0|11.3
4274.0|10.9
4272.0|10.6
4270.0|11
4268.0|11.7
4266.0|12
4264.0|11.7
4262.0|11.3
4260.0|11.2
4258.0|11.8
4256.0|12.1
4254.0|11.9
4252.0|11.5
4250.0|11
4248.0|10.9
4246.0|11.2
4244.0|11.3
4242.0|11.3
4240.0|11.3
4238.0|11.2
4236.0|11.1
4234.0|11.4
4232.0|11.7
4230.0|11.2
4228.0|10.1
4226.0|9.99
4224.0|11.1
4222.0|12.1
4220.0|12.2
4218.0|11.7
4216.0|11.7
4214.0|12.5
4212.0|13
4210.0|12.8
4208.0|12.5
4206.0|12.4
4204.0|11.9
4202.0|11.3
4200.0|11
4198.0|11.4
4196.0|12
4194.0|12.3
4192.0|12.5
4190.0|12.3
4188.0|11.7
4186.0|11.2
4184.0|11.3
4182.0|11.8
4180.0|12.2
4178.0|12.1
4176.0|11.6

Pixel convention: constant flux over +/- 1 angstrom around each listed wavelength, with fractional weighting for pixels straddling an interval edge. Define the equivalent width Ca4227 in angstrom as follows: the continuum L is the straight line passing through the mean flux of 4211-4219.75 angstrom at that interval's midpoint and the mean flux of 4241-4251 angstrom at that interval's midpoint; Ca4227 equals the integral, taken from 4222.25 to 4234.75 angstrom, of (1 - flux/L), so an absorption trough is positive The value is 0.8 angstrom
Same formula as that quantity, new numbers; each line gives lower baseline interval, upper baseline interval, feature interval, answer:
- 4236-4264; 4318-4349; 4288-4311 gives 3.5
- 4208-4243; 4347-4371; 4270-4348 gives 7.8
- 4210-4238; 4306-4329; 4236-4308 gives 1.7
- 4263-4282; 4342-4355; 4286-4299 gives 1.0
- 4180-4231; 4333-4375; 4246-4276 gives 0.9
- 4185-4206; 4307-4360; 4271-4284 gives 0.3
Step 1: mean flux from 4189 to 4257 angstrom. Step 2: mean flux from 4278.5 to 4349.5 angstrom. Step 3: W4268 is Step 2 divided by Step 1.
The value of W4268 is 0.92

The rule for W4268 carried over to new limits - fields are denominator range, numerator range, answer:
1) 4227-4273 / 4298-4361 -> 0.96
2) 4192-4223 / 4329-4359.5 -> 0.94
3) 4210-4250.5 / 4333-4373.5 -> 1.02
